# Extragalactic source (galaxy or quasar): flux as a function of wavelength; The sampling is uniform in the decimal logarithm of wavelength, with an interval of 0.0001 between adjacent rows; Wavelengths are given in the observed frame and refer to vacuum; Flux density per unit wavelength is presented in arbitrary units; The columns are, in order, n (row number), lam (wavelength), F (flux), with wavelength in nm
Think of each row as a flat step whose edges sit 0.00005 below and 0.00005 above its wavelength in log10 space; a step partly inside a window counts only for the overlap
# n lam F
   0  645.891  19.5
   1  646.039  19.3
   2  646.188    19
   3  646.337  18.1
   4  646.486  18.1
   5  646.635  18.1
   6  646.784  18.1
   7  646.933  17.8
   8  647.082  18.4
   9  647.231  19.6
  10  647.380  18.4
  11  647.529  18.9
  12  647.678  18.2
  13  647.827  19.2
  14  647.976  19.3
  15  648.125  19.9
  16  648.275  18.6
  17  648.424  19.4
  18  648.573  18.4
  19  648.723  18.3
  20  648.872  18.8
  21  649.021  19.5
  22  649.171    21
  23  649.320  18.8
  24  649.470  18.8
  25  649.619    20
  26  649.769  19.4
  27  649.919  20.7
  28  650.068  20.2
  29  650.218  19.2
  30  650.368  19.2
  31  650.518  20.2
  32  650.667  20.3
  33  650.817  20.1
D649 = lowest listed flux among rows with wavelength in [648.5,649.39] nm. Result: 18.3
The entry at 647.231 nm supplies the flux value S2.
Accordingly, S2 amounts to 19.6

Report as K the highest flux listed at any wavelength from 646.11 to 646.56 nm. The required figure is 19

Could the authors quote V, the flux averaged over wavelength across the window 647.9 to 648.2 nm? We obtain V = 19.6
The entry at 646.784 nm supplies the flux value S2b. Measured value 18.1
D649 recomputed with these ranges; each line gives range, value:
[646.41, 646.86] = 18.1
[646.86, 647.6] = 17.8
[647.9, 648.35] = 18.6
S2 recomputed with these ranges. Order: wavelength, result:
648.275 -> 18.6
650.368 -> 19.2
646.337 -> 18.1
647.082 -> 18.4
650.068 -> 20.2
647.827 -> 19.2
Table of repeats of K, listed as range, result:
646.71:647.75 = 19.6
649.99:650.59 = 20.2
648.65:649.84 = 21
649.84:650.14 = 20.7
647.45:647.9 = 19.2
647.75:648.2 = 19.9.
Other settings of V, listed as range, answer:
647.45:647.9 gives 18.8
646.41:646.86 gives 18.1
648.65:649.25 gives 19.4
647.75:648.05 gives 19.3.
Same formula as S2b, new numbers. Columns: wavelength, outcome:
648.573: 18.4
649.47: 18.8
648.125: 19.9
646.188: 19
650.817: 20.1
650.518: 20.2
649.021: 19.5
